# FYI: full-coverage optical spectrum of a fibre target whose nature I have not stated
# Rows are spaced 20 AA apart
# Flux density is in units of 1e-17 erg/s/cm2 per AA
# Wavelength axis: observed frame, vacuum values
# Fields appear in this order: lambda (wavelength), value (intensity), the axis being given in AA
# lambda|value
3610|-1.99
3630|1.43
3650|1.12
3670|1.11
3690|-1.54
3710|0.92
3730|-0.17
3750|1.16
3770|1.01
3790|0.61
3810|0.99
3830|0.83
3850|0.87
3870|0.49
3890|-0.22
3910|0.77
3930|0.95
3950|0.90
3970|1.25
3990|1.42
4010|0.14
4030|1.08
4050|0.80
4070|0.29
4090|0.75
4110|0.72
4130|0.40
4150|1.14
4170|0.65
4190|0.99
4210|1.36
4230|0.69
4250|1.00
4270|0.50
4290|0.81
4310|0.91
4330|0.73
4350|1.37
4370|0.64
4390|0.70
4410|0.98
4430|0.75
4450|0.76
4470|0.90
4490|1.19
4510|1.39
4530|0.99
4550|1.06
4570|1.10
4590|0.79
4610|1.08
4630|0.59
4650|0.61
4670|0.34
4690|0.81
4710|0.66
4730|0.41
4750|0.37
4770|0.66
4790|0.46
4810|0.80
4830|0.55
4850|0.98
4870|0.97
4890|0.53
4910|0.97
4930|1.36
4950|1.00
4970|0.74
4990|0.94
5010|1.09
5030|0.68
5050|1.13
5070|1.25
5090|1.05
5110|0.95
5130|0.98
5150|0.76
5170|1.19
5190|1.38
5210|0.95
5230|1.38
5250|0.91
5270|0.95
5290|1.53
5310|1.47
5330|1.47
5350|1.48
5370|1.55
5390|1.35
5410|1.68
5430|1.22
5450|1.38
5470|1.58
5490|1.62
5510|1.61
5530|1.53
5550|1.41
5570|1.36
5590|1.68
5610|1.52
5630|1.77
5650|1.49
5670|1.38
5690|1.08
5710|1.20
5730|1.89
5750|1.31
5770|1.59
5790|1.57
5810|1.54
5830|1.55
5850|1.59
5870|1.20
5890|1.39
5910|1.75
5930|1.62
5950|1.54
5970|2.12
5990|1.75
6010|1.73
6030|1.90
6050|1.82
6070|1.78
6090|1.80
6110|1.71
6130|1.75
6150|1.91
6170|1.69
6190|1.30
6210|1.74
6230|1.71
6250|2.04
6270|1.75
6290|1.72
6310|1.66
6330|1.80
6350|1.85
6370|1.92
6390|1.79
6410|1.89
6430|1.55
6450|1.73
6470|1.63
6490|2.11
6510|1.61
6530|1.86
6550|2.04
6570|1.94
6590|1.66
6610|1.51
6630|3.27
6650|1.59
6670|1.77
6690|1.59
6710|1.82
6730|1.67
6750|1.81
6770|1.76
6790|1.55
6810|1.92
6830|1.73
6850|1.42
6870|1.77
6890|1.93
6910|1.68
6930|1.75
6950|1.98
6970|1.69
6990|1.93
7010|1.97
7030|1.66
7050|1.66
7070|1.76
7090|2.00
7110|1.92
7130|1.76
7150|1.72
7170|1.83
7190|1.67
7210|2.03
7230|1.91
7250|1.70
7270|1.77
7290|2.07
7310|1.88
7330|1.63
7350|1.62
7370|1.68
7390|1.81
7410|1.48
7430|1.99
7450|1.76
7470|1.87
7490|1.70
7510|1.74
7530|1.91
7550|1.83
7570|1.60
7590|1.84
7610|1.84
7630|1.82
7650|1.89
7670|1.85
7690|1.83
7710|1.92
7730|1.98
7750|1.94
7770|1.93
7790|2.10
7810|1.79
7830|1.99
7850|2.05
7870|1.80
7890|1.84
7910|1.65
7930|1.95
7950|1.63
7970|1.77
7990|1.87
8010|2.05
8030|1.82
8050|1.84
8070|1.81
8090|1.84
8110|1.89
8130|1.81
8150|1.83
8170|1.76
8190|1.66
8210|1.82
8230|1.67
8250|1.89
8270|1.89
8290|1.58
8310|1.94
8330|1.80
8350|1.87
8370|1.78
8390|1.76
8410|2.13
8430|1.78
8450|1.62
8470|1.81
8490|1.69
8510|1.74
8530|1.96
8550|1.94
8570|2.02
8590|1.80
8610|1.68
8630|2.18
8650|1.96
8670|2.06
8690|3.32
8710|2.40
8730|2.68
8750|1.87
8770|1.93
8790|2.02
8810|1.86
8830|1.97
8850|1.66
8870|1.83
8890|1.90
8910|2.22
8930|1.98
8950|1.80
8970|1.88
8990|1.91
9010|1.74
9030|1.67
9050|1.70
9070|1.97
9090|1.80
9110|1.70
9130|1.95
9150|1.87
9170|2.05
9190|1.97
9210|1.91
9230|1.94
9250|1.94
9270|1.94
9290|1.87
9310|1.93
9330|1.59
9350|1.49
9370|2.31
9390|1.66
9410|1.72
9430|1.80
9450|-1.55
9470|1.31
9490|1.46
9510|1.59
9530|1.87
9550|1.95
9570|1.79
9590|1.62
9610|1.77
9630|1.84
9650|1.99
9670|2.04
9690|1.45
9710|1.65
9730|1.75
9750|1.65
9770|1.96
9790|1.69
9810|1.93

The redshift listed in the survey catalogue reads 0.324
